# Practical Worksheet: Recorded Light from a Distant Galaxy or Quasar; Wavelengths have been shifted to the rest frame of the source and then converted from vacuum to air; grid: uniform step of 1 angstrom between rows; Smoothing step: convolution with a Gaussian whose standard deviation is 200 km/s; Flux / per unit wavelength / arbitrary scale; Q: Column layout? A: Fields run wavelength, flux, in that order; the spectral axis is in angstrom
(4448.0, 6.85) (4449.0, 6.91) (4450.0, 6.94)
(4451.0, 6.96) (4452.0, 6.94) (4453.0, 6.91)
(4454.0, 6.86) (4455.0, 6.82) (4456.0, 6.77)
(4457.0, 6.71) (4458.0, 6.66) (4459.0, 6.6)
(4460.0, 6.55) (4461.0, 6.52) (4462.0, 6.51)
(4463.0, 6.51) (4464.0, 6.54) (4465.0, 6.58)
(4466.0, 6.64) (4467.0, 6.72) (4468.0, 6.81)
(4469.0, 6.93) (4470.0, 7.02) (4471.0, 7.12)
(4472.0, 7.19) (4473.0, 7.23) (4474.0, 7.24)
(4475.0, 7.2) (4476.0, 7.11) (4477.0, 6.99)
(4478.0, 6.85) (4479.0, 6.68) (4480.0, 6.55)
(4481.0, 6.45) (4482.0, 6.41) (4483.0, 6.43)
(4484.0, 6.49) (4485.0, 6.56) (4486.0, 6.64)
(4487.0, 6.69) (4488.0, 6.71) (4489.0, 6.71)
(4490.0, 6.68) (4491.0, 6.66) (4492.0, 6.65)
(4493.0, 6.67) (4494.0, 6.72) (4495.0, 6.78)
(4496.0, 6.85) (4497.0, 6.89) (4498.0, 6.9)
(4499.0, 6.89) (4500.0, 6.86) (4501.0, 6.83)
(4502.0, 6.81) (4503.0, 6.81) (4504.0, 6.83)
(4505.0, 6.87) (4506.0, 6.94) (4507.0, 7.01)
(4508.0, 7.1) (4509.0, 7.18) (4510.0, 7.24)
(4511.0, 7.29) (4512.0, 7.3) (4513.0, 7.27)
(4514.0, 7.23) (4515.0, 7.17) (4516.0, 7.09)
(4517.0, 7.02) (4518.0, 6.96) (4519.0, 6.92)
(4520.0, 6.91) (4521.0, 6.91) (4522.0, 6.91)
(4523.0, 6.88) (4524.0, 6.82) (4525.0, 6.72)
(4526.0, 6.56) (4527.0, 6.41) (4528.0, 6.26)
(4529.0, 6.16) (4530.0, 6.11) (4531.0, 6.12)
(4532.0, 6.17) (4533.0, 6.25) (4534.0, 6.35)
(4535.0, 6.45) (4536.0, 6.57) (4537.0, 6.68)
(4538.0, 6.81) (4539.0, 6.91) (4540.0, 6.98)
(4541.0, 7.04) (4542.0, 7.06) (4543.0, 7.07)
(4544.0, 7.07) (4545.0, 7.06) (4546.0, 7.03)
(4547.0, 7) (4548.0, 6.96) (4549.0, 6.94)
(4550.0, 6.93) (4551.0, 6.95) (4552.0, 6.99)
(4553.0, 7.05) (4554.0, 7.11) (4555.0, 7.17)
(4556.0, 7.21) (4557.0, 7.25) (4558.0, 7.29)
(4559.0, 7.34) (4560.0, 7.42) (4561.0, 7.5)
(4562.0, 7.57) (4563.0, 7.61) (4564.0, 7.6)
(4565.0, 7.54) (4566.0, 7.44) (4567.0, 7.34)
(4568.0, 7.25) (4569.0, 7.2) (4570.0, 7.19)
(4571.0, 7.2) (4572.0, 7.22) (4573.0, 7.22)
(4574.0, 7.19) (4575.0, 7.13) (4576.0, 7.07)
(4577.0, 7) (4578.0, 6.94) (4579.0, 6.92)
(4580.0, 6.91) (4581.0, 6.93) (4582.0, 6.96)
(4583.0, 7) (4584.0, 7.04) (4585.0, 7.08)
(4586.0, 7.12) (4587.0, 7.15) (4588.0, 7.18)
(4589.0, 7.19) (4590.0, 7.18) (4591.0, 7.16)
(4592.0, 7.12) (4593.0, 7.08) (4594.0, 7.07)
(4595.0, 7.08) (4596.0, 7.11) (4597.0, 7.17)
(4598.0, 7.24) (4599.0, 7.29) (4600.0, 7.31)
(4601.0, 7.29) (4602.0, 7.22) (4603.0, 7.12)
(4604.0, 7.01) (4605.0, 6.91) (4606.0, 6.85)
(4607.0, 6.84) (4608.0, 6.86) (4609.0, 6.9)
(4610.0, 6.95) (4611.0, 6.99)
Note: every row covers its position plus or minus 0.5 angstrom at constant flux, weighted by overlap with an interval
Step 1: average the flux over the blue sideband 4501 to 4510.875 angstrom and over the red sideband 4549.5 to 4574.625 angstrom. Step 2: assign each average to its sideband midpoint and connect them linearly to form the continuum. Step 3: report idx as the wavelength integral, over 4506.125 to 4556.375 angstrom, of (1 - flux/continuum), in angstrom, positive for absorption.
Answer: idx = 1.7 angstrom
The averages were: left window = 6.98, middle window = 6.87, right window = 7.27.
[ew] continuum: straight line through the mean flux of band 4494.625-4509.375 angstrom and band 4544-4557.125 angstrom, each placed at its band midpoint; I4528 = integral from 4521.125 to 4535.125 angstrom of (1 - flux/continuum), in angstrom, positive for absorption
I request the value 1.1 angstrom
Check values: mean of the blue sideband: 6.9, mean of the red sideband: 7.05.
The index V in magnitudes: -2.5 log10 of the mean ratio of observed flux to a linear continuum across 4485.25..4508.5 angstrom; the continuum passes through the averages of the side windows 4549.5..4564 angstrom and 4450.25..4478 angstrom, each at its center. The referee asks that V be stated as 0.029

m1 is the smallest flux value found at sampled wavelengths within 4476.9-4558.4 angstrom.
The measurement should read 6.11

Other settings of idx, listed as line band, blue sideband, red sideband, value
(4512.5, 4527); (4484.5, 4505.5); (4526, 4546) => -0.57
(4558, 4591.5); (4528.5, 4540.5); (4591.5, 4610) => -1.83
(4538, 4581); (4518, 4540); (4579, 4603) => -1.94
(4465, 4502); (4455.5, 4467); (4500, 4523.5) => -0.06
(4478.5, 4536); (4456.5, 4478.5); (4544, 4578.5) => 1.96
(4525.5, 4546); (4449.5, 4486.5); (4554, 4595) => 1.25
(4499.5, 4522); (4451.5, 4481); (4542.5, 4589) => -0.17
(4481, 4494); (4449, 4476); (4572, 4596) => 0.52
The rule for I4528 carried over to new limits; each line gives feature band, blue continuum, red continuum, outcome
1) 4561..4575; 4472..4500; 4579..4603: -0.6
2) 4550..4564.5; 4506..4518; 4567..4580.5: -0.3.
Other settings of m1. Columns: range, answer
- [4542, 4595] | 6.91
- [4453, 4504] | 6.41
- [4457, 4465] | 6.51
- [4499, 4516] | 6.81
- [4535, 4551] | 6.45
